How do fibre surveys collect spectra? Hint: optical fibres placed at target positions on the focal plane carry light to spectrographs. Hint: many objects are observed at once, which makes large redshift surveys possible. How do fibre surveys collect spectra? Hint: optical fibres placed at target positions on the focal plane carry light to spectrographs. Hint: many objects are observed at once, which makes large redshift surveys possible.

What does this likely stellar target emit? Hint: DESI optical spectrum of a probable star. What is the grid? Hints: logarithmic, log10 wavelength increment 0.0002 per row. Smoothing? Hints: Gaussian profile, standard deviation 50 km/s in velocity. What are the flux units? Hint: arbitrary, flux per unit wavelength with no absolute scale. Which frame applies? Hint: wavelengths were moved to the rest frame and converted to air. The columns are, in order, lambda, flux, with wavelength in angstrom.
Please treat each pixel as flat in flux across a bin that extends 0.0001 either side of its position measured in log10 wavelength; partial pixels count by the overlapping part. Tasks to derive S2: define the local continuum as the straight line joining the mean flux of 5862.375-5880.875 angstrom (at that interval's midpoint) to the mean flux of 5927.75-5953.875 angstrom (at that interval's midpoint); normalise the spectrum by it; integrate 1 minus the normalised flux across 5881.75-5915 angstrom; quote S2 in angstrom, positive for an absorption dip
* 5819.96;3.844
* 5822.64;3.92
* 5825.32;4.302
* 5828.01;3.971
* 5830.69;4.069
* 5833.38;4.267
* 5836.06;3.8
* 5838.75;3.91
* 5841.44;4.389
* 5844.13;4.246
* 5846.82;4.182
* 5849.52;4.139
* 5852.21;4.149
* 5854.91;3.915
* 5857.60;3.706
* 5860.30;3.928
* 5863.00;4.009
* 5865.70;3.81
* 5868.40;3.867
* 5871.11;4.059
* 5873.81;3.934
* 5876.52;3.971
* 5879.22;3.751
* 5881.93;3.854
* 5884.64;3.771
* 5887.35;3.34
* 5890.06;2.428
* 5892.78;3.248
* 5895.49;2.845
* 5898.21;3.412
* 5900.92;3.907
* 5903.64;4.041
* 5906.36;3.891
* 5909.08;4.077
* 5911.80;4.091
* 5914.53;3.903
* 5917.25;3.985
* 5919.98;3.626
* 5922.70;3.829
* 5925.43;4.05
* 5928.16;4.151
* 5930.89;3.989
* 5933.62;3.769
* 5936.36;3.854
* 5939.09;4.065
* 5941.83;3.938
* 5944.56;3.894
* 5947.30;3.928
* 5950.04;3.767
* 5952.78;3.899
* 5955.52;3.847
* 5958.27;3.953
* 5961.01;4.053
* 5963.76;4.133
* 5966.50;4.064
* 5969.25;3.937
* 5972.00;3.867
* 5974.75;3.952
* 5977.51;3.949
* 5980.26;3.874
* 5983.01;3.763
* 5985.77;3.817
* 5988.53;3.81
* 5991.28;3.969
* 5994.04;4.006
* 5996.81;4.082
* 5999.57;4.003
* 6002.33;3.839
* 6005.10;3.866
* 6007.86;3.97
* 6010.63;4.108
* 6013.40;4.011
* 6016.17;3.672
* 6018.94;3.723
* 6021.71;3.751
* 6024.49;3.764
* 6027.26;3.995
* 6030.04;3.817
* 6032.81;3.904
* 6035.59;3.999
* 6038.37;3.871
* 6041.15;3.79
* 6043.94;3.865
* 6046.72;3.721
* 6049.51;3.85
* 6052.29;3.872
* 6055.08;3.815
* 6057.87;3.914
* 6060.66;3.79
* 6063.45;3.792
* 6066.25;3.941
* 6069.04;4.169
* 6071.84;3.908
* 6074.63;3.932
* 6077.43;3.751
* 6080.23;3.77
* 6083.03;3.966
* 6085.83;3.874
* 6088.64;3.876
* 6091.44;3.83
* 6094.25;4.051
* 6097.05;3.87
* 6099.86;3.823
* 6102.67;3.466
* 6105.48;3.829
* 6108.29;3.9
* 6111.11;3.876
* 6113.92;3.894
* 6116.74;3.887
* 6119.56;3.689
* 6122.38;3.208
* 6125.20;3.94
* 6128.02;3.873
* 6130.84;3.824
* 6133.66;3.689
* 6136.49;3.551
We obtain 2.8 angstrom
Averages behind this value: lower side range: 3.91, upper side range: 3.92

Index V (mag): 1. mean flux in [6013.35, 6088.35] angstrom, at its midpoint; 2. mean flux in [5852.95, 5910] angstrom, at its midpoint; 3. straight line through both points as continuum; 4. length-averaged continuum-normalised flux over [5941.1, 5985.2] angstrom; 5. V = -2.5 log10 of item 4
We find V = -0.041 mag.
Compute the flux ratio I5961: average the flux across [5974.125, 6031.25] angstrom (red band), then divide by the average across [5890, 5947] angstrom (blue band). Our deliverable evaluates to 1.03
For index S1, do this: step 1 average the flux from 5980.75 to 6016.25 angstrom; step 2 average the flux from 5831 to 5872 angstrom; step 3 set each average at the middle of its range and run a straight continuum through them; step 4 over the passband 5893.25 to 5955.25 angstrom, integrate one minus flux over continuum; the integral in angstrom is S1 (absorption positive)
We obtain 1.9 angstrom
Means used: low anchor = 4.03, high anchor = 3.92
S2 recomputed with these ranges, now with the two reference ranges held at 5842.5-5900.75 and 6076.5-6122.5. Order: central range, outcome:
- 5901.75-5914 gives -0.8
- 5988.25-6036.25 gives -1.5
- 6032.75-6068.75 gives -0.6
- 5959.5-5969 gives -0.7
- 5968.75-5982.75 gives -0.5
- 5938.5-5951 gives -0.5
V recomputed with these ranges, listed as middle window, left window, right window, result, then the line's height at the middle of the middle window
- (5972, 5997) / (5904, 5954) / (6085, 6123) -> 0.00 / 3.89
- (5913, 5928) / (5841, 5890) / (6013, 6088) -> 0.00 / 3.89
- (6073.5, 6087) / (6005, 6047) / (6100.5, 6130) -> -0.02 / 3.8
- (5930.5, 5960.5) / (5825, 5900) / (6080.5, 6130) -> -0.02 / 3.82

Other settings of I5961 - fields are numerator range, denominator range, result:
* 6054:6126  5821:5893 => 0.98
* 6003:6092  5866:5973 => 1.01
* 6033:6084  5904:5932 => 0.98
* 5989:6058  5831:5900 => 1.02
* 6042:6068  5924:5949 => 0.97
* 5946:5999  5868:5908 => 1.09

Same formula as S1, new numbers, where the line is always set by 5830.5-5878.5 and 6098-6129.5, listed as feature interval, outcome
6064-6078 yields -0.5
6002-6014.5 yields -0.3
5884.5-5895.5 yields 2.5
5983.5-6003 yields -0.2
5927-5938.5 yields 0.0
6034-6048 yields -0.1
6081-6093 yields -0.3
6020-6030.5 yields 0.1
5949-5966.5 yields -0.2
